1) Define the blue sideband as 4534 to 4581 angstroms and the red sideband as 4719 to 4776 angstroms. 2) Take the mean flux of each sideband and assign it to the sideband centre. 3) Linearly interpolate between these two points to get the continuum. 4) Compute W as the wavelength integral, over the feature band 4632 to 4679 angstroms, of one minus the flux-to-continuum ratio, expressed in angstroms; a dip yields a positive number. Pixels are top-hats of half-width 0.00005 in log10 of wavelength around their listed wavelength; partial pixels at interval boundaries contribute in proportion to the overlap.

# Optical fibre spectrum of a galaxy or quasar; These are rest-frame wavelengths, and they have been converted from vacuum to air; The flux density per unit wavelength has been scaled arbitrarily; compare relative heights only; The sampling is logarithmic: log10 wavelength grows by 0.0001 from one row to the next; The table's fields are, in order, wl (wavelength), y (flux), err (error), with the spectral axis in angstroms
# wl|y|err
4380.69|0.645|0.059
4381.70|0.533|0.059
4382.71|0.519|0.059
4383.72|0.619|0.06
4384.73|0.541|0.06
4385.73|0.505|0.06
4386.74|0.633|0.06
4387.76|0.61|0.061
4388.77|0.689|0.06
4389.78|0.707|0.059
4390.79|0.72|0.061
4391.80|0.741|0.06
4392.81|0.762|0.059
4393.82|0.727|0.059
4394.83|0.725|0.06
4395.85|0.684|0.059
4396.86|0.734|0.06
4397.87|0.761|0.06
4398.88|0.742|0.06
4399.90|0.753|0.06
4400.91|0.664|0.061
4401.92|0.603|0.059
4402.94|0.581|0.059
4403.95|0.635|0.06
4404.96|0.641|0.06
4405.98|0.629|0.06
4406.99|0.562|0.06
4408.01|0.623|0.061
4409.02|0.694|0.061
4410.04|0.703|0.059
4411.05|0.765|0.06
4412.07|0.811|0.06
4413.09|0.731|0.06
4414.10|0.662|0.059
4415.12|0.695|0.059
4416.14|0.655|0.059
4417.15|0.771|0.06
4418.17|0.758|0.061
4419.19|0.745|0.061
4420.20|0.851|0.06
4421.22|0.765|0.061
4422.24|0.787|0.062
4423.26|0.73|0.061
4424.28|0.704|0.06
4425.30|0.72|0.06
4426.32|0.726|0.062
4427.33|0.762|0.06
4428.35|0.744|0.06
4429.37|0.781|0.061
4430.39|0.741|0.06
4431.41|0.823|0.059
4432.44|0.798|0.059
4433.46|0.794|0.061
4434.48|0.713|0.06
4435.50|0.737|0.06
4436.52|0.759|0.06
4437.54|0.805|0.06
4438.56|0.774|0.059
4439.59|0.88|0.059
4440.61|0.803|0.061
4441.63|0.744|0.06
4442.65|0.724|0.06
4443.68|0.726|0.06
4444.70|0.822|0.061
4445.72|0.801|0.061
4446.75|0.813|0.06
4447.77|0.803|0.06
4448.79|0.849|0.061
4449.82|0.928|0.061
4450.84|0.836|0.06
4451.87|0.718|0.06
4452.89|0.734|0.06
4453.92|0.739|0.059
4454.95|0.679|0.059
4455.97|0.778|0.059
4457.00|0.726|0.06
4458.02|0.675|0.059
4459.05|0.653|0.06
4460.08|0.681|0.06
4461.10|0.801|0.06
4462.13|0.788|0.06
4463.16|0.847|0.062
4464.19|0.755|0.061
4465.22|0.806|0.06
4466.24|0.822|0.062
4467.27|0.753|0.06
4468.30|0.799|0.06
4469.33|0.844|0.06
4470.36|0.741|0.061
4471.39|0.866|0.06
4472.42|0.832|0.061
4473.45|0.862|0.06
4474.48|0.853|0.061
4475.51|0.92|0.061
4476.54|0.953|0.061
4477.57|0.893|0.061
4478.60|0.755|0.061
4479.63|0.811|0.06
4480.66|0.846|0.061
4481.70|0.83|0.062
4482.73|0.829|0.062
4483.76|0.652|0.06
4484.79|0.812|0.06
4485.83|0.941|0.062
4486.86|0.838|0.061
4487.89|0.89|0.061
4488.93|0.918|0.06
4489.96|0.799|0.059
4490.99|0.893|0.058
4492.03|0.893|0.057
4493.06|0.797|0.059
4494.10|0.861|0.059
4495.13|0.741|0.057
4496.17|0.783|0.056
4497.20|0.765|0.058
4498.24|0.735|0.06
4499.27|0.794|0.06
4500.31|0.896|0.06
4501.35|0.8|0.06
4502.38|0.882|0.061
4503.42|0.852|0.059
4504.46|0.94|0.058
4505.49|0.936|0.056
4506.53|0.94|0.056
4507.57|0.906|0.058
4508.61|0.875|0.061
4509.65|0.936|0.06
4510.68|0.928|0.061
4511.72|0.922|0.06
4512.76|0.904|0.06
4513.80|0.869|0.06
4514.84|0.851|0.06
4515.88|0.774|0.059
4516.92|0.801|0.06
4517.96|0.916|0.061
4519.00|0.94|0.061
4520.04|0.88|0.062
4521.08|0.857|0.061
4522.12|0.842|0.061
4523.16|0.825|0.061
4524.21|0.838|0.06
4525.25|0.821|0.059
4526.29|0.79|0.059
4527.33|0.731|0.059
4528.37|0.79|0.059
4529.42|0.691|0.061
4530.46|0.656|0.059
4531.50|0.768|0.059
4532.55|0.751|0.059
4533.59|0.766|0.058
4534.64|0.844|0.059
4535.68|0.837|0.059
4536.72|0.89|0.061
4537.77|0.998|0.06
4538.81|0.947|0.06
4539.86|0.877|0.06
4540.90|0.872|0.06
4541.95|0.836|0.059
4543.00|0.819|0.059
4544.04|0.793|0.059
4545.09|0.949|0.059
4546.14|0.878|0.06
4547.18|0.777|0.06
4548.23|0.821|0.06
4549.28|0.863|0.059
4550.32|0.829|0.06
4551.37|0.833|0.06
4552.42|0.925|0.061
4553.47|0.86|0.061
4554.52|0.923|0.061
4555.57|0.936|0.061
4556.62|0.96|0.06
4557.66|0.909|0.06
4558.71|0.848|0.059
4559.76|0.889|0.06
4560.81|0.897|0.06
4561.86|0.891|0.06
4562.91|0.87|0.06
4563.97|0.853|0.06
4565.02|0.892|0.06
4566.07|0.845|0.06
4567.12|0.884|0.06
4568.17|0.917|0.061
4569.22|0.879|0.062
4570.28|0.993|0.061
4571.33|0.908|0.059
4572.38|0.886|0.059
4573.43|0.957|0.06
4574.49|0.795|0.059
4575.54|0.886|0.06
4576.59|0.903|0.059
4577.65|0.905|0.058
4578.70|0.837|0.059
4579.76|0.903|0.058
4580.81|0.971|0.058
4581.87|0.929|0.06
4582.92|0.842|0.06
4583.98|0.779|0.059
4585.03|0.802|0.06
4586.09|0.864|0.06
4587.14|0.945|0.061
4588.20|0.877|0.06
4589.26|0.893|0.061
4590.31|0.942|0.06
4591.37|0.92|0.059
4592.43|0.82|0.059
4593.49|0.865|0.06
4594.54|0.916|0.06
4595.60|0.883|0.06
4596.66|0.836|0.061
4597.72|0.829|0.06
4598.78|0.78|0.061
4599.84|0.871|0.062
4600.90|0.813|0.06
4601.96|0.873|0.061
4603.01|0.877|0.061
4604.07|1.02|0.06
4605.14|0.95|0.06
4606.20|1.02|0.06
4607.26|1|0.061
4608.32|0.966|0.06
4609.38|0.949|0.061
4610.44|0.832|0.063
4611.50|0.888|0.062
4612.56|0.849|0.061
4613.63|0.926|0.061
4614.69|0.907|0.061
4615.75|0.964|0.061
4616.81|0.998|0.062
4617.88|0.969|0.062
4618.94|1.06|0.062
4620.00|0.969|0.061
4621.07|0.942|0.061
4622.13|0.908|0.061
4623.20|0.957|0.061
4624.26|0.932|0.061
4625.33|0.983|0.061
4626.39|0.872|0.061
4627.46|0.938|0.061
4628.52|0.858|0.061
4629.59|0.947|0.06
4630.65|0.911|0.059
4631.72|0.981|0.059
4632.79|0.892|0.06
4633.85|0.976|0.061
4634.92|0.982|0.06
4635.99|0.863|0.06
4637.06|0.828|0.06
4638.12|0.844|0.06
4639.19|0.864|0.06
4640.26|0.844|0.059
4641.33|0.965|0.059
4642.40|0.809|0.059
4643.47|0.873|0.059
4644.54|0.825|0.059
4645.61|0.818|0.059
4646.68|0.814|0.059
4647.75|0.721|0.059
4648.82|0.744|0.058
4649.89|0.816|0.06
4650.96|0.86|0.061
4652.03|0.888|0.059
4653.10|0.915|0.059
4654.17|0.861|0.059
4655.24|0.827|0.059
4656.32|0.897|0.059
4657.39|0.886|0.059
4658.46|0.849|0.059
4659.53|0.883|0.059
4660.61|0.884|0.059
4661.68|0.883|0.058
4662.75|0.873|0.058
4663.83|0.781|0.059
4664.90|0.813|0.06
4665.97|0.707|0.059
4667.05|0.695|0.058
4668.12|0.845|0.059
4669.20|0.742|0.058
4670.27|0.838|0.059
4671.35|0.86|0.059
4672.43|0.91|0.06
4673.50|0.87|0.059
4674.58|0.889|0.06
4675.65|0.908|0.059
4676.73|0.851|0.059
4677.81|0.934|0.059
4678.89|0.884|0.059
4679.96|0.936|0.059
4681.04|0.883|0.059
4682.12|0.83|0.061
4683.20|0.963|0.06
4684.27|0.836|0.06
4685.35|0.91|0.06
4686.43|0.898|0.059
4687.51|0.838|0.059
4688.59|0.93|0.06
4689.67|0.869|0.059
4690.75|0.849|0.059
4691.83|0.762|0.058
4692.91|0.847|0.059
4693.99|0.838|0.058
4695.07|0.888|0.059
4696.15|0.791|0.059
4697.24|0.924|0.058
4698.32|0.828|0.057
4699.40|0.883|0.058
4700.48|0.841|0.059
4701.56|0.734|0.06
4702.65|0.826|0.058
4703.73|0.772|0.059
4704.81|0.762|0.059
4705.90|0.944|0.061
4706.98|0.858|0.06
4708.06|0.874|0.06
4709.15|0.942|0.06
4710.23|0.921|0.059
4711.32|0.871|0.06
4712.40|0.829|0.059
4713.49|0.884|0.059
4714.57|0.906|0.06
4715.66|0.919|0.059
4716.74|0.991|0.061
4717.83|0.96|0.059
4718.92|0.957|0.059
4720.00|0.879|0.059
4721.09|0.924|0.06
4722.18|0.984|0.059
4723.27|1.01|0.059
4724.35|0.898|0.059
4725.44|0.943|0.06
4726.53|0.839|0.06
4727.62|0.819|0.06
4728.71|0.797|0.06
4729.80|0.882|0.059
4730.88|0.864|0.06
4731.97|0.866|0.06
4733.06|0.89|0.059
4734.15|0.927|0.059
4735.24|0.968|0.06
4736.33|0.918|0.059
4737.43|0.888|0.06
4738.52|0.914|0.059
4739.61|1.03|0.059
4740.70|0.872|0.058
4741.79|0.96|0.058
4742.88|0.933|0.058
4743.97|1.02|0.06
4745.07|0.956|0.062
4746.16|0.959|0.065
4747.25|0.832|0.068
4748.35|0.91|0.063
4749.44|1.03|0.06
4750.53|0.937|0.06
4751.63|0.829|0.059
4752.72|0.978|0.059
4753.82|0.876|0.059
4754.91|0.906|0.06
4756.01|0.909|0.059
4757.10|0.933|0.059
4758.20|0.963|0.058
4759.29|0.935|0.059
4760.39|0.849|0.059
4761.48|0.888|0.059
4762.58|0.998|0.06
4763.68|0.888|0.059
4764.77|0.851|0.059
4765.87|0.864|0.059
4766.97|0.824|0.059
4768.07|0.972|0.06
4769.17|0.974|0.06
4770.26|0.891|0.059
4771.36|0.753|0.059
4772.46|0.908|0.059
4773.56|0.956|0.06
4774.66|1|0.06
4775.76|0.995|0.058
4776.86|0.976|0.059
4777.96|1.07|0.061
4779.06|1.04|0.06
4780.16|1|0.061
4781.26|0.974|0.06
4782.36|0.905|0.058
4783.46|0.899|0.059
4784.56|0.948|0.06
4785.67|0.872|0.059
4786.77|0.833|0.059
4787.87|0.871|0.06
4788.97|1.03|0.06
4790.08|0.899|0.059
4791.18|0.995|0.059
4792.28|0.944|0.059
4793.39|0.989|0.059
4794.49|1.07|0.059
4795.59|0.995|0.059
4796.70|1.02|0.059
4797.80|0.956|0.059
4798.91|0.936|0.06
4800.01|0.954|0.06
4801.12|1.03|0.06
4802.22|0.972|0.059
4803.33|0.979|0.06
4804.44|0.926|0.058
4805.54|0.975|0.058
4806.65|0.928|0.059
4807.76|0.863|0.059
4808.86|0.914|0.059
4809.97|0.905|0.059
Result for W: 2.4 angstroms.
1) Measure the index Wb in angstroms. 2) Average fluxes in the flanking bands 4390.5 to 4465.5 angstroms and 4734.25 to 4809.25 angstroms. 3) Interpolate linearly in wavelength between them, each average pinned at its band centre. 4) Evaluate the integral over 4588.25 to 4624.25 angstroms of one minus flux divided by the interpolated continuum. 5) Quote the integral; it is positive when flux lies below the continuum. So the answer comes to -3.0 angstroms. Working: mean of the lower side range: 0.742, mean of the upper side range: 0.939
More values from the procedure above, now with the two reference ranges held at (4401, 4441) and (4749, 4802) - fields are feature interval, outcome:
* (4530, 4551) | -1.02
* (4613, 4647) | -2.41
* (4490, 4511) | -2.14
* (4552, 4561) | -1.06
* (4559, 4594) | -2.74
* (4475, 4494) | -2.03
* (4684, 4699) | 0.53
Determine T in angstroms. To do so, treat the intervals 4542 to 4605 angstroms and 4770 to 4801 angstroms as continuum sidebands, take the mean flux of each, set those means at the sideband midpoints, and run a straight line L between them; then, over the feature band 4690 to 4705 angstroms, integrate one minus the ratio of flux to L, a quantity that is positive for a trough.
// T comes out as 1.6 angstroms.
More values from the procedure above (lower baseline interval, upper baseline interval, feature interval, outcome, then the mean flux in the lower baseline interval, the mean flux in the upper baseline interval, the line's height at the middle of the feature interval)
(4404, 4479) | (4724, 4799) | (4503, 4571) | -4.1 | 0.766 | 0.928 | 0.814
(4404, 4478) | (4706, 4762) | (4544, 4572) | -2.0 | 0.766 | 0.915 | 0.825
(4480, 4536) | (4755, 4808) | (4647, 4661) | 0.7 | 0.836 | 0.942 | 0.893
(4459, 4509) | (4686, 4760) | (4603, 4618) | -1.3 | 0.832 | 0.896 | 0.866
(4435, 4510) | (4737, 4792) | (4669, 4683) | 0.3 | 0.815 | 0.93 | 0.895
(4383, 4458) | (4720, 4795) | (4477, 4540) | -5.0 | 0.728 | 0.926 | 0.78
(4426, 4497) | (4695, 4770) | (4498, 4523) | -1.8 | 0.799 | 0.901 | 0.817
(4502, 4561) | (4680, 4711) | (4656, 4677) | 0.4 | 0.859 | 0.86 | 0.86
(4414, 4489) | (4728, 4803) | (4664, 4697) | 1.5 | 0.786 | 0.933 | 0.894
